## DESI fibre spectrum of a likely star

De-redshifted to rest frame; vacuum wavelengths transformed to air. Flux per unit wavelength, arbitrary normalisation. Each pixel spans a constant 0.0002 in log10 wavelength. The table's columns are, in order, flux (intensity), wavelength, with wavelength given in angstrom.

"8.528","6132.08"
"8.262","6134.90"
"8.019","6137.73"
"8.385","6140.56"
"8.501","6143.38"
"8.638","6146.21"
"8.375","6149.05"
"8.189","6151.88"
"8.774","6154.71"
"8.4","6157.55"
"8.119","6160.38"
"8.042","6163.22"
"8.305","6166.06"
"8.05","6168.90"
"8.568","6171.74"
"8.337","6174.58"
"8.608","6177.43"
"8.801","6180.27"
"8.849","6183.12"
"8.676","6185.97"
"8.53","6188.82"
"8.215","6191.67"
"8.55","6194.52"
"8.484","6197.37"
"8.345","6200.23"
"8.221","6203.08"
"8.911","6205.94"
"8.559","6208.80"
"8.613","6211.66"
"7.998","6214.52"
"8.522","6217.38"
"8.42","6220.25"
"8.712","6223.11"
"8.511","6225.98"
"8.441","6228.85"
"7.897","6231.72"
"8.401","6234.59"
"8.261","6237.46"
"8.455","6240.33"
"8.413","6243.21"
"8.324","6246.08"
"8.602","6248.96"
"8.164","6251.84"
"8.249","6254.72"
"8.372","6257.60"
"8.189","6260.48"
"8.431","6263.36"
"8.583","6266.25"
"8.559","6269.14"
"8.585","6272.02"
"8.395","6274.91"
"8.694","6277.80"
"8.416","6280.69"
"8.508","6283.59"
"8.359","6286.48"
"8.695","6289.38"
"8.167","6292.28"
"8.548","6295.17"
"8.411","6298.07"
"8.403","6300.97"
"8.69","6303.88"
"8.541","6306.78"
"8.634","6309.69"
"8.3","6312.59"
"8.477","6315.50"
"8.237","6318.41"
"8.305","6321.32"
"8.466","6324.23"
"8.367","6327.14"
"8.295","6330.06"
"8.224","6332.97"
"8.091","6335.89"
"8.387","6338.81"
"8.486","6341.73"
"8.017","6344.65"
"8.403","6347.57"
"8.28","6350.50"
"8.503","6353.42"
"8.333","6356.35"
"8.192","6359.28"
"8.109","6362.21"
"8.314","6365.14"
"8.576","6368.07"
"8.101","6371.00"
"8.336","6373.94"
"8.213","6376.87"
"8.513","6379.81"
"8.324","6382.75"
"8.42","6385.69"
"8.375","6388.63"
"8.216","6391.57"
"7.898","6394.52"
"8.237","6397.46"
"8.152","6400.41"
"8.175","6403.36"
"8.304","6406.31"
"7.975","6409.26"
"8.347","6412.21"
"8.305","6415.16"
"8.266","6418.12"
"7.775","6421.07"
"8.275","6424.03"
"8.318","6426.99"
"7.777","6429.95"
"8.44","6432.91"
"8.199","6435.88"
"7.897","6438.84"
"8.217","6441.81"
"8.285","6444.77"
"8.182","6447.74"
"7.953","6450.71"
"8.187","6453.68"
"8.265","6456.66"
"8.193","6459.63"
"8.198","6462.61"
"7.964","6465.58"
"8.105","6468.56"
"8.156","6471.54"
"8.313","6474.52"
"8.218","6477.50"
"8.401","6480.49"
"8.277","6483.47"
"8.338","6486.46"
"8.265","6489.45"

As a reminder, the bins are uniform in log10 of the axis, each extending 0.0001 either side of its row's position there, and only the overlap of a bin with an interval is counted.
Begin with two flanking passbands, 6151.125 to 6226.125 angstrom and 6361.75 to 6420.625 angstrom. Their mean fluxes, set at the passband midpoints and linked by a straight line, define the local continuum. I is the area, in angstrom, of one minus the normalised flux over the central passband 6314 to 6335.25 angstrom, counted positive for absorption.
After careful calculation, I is 0.0 angstrom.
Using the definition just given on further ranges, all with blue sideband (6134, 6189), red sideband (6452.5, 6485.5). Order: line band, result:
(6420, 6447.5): 0.31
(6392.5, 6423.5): 0.38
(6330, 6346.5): 0.10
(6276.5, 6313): -0.73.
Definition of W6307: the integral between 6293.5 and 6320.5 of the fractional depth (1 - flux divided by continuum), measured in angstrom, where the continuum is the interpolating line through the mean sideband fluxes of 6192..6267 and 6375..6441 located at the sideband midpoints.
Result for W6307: -0.5 angstrom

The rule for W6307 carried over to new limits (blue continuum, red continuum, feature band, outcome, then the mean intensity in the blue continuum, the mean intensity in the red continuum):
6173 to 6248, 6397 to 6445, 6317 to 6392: -0.5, 8.46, 8.17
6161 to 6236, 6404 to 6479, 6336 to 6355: -0.1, 8.44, 8.16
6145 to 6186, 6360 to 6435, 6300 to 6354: -0.5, 8.44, 8.23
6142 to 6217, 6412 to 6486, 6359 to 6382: -0.1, 8.45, 8.18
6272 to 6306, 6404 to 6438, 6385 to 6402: 0.1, 8.49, 8.18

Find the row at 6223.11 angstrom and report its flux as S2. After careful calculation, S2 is 8.712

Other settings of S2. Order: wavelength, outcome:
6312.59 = 8.3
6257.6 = 8.372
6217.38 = 8.522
